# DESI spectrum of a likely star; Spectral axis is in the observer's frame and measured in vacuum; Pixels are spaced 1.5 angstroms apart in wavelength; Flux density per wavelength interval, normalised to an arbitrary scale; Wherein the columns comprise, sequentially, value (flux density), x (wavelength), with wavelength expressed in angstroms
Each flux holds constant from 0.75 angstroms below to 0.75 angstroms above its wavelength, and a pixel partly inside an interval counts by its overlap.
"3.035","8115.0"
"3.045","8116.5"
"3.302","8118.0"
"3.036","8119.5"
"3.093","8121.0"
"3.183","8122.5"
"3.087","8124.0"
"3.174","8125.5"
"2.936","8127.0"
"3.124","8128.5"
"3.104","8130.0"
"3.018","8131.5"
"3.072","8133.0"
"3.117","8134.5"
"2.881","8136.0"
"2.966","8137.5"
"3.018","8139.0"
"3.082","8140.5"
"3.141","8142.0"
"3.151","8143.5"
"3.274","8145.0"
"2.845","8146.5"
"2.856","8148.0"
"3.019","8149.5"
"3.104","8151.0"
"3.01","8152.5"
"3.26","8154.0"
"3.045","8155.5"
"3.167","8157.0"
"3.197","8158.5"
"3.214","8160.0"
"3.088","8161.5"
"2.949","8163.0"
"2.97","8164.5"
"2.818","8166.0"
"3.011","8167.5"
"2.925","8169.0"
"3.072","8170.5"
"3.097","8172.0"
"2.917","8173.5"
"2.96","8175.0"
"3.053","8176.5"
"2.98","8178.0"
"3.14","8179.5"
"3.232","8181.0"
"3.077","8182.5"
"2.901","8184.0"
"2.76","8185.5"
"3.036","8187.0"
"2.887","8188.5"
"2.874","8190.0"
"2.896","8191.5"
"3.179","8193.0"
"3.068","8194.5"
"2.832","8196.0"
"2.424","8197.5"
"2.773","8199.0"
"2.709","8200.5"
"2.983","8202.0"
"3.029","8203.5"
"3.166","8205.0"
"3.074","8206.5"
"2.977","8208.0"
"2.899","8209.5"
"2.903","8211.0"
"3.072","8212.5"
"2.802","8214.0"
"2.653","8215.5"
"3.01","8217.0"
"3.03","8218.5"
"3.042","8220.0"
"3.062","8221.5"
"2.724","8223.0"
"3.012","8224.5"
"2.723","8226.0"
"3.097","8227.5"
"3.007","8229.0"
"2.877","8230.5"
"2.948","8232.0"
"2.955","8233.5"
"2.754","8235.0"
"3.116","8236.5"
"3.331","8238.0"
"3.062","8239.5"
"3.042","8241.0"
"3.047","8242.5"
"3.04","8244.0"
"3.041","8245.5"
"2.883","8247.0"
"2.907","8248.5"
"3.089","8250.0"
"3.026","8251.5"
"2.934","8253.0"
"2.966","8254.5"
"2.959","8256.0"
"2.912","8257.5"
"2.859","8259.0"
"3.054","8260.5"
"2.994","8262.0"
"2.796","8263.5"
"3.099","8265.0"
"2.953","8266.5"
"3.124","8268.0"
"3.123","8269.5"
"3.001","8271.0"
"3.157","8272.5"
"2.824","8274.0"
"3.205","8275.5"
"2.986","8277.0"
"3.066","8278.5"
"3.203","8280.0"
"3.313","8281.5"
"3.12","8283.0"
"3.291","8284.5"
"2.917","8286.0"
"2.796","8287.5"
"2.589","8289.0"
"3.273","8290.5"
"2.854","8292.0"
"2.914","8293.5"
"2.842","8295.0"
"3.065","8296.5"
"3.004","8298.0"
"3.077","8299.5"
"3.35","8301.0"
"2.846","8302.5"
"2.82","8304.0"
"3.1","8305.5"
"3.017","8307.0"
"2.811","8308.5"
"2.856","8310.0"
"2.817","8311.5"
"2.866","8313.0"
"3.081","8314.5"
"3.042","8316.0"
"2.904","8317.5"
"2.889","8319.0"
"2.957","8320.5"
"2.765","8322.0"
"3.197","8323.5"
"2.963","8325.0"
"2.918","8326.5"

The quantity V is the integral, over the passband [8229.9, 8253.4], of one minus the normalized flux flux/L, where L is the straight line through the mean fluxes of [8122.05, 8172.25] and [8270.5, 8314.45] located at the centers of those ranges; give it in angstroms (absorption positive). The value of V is 0.1 angstroms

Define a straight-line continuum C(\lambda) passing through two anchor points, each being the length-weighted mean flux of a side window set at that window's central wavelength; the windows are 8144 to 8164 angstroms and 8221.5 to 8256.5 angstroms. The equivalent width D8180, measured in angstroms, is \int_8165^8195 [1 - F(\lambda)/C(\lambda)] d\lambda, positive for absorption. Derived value 0.5 angstroms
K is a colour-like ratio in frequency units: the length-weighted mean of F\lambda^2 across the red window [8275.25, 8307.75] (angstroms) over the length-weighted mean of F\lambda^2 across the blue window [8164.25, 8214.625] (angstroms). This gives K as 1.05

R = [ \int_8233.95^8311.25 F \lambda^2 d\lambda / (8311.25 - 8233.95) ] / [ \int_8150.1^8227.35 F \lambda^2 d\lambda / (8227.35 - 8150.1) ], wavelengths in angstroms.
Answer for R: 1.03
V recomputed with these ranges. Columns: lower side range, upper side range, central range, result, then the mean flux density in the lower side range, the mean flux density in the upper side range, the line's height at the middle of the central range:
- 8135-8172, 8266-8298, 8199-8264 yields 1.5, 3.05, 3.03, 3.04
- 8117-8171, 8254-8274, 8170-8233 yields 1.7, 3.06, 2.99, 3.03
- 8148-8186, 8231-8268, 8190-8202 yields 0.7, 3.04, 2.99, 3.02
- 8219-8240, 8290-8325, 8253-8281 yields -0.4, 2.98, 2.97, 2.97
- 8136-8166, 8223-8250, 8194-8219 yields 0.9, 3.06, 2.99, 3.01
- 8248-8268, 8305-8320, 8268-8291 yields -0.8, 2.97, 2.94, 2.96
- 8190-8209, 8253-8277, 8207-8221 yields 0.0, 2.92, 3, 2.94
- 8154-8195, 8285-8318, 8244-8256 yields 0.0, 3.02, 2.95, 2.98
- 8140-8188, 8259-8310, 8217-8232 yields 0.4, 3.04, 3.01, 3.03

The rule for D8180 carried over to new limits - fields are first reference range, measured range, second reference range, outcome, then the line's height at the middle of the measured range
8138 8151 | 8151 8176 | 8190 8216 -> -0.3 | 3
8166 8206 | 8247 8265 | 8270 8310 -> 0.2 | 3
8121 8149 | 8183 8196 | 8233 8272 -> 0.4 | 3.03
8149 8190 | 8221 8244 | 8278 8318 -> 0.2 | 3.01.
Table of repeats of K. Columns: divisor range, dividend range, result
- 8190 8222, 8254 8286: 1.06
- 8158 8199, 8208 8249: 1.01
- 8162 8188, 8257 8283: 1.04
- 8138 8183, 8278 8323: 1.01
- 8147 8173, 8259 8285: 1.04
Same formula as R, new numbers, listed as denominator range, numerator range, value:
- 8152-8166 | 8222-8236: 0.96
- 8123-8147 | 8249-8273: 1.01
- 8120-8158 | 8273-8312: 1.01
